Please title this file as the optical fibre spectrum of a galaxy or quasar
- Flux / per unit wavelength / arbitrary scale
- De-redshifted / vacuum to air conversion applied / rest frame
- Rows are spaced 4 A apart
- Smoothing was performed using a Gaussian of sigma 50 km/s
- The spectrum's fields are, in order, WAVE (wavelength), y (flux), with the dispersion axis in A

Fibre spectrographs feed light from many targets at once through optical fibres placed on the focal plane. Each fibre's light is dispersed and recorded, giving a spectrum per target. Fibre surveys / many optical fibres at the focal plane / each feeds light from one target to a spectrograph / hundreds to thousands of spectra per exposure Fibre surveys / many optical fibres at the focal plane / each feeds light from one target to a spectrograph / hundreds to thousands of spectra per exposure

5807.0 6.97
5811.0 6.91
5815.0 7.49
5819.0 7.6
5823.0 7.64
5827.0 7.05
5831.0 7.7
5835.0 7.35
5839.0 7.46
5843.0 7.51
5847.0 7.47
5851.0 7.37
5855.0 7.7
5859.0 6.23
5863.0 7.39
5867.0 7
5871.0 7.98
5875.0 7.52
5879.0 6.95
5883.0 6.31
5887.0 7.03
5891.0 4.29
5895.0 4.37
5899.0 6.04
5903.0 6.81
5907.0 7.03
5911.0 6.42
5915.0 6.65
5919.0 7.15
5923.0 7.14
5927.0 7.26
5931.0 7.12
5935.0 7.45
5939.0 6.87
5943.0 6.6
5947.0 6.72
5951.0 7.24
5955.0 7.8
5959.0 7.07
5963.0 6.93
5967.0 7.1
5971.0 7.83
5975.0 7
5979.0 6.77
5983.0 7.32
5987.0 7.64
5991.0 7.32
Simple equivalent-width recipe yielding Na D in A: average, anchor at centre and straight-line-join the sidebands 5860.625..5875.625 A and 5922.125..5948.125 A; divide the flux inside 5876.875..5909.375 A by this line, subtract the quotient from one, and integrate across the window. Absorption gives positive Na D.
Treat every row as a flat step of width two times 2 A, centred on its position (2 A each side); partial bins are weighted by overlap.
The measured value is 5.2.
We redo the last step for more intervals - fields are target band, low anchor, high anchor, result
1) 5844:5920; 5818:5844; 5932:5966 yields 6.03 A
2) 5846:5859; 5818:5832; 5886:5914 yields -0.73 A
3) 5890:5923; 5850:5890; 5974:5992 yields 4.20 A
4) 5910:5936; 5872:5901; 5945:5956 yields -1.10 A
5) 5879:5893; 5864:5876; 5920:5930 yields 2.60 A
